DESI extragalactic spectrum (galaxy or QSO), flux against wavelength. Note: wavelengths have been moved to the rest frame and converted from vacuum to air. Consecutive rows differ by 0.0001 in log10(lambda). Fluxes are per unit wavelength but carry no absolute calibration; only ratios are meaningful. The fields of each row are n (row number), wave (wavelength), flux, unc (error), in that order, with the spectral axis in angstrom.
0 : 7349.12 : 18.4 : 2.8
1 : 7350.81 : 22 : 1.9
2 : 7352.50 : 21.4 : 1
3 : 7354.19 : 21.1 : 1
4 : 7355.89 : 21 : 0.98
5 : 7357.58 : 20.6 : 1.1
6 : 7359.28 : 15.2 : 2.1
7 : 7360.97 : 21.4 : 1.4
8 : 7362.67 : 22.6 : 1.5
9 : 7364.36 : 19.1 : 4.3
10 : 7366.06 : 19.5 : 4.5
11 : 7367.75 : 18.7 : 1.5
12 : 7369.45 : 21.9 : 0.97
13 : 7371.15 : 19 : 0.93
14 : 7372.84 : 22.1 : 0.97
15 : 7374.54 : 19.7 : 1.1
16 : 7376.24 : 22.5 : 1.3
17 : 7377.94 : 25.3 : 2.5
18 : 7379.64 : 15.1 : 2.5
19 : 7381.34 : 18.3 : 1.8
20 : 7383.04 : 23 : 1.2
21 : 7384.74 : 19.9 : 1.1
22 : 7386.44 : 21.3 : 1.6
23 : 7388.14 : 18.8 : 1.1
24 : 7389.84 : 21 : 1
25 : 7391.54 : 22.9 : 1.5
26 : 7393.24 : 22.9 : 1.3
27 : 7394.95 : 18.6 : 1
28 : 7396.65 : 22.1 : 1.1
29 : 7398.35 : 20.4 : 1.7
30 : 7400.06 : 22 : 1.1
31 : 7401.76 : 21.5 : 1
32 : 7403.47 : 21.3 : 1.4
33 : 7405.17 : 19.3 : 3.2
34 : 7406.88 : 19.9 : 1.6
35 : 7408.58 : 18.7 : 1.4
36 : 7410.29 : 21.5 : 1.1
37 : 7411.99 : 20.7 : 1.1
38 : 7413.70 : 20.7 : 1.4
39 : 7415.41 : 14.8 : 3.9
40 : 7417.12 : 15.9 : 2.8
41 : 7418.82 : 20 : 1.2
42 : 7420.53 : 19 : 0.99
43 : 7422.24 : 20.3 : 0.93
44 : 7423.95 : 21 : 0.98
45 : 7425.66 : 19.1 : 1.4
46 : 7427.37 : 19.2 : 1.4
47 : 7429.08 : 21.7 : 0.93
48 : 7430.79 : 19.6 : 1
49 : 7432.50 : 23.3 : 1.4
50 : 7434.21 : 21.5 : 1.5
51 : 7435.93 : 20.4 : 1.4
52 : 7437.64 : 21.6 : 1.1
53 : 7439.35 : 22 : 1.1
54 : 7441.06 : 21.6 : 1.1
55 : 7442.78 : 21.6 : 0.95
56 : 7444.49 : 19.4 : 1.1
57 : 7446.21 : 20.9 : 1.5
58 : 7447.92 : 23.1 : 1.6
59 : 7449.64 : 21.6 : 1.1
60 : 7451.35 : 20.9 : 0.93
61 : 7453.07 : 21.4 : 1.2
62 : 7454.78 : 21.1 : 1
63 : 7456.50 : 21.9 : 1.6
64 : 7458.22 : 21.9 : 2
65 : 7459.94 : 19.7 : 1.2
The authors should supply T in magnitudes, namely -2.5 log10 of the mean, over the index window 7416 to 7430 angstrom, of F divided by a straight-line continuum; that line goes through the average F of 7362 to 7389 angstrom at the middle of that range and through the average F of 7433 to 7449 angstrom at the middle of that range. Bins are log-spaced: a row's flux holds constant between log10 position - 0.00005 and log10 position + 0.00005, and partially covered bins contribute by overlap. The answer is 0.09 mag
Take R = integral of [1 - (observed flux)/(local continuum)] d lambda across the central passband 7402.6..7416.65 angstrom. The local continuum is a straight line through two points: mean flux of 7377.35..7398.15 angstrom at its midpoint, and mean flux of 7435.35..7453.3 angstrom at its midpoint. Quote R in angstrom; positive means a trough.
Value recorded 1.0 angstrom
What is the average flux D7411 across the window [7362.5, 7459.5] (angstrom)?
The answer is 20.6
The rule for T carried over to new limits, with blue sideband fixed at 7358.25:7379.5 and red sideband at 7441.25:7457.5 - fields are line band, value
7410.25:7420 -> 0.12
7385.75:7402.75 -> -0.02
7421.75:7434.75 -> 0.02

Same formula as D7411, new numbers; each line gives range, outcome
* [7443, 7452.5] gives 21.2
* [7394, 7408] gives 20.6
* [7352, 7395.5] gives 20.5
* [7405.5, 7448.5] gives 20.3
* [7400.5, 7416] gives 20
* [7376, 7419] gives 20.3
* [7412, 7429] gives 19.1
